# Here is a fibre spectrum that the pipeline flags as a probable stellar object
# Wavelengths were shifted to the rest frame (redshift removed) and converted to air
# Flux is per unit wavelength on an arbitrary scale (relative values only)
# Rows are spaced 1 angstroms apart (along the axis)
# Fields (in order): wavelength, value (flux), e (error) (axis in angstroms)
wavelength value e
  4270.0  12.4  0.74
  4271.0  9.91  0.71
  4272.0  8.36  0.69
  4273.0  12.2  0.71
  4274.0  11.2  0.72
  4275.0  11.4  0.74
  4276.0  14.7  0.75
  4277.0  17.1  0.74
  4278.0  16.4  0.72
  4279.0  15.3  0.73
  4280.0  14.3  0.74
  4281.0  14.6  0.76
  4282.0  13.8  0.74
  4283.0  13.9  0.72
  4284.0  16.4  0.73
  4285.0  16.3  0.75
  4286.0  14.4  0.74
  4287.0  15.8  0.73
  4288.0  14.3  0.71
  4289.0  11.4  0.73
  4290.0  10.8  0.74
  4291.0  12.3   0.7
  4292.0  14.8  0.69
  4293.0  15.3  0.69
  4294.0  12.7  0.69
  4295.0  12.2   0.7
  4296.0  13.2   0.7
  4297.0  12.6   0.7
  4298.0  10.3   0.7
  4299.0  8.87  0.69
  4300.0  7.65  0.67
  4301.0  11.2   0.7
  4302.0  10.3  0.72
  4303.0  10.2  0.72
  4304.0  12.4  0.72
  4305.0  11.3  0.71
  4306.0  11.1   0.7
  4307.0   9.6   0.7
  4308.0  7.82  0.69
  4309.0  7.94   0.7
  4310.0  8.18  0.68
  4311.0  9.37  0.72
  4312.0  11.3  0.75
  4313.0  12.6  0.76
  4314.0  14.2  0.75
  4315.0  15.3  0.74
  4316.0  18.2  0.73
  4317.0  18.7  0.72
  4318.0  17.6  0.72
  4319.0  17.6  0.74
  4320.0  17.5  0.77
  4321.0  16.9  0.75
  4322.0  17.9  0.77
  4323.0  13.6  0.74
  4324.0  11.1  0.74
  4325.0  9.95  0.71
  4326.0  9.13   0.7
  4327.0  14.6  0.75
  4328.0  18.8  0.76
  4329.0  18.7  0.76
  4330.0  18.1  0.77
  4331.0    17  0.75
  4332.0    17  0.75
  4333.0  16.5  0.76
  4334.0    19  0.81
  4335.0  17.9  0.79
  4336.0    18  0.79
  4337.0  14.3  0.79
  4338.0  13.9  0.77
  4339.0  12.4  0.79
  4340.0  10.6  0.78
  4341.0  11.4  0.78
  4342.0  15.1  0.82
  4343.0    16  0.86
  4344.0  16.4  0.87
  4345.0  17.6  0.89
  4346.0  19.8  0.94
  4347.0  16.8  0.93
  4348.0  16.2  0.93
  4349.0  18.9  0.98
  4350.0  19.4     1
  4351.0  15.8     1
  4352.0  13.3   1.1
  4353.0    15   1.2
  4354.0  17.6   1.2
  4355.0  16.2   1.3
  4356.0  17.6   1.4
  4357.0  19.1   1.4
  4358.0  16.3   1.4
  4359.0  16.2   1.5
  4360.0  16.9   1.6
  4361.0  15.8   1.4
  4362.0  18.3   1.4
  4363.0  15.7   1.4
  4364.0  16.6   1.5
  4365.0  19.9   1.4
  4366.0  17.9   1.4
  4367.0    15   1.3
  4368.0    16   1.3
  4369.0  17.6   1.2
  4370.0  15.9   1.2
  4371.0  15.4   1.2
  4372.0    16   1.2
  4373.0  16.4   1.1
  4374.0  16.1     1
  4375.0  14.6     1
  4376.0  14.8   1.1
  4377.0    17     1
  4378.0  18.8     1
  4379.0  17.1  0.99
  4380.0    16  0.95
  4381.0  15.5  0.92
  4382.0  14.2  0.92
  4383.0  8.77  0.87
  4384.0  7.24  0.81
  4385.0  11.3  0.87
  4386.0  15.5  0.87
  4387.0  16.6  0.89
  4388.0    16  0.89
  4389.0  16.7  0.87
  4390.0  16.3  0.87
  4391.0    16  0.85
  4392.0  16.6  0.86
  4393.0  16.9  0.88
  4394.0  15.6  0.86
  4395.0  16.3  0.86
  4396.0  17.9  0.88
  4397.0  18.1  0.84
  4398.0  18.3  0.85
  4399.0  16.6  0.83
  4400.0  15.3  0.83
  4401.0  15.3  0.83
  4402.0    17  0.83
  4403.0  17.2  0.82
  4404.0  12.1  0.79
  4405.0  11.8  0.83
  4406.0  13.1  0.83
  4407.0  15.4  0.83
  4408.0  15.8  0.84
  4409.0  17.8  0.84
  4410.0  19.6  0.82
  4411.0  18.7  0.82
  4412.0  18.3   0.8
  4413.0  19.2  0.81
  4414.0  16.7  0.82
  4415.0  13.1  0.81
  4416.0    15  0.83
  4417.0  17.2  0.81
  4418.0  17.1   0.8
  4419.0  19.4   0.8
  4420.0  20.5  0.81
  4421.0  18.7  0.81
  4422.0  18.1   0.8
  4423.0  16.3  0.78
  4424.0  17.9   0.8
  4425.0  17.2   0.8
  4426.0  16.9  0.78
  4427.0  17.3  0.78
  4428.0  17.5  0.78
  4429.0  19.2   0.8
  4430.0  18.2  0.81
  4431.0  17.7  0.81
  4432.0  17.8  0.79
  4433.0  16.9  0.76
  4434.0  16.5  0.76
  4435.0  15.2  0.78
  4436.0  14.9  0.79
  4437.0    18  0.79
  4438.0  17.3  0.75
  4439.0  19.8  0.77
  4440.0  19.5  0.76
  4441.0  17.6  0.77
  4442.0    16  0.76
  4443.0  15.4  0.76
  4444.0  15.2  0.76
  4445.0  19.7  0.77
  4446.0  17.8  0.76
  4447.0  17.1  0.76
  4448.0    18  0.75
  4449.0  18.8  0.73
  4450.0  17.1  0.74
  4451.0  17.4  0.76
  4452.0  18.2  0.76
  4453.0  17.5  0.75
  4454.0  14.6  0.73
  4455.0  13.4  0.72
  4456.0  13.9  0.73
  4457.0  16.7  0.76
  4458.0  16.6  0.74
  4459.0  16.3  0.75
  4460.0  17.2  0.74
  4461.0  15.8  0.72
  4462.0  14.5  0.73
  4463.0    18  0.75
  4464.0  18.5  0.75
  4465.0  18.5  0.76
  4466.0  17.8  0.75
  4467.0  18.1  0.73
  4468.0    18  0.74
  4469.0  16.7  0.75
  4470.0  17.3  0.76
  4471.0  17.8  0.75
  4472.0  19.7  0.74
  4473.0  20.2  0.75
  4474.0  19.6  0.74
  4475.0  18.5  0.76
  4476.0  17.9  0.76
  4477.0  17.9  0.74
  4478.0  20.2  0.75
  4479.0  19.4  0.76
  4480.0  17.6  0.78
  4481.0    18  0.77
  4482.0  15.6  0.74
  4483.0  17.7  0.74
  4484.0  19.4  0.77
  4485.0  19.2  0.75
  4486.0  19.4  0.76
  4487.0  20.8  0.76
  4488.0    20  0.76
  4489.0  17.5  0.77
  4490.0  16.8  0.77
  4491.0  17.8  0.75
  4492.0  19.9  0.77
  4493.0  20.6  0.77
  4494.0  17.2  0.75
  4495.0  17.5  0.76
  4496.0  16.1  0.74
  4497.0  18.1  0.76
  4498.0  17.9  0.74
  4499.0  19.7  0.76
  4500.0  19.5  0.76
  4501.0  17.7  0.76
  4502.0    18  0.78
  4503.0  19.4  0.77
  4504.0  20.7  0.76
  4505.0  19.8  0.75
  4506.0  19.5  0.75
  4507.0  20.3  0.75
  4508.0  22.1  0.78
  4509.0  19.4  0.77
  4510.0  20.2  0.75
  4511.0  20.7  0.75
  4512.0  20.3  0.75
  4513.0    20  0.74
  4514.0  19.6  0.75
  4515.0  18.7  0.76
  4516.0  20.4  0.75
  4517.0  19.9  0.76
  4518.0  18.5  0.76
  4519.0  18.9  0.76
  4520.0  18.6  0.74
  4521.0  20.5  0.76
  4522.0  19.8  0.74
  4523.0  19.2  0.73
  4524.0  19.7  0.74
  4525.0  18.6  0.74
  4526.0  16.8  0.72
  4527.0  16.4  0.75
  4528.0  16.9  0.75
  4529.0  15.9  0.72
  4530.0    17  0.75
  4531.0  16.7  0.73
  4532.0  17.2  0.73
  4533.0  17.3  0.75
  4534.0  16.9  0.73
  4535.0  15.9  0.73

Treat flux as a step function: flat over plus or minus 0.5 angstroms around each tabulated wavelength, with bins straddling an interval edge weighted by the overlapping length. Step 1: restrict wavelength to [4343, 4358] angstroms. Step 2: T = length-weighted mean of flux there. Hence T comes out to 17.1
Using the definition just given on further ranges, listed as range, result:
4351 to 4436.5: 16.4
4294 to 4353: 14.1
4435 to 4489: 17.6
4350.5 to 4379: 16.5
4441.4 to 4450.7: 17.2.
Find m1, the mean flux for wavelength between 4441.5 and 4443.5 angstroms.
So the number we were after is 15.7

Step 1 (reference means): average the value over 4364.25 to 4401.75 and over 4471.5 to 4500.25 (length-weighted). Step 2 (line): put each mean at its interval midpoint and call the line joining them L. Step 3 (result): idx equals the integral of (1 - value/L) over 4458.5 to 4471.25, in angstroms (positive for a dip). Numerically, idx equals 0.6 angstroms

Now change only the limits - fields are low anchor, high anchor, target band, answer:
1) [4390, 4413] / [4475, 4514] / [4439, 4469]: 1.3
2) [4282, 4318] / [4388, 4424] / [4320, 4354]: -4.4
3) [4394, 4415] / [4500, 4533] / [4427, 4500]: 0.2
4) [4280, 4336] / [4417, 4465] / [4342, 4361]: -2.6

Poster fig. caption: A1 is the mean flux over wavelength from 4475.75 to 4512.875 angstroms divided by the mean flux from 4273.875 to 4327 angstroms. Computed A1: 1.44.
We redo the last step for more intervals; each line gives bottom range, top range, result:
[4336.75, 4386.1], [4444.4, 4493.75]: 1.13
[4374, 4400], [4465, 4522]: 1.22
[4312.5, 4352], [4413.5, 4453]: 1.10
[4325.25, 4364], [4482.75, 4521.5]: 1.18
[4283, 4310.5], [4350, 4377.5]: 1.39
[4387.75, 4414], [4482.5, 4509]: 1.15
